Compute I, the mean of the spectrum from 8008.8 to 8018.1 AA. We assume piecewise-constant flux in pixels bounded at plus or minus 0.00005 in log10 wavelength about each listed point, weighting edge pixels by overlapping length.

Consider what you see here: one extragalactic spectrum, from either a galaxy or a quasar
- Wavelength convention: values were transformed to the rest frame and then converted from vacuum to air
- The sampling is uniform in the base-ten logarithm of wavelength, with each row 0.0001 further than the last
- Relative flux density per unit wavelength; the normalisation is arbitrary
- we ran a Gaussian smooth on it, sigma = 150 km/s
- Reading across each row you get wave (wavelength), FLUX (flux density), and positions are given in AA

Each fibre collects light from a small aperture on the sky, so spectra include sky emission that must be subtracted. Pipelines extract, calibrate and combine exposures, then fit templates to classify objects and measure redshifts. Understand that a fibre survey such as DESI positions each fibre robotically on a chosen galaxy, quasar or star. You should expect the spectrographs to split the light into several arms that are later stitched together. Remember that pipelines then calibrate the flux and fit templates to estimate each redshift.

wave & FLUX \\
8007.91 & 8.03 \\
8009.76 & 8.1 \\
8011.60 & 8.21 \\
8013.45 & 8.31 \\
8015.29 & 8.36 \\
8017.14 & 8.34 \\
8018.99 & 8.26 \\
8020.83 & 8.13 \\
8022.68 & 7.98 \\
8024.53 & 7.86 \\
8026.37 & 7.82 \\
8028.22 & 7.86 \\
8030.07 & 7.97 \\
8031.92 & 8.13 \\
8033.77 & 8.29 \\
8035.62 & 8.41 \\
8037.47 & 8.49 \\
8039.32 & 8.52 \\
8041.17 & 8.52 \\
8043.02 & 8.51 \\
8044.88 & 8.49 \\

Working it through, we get 8.26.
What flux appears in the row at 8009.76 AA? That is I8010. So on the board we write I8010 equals 8.1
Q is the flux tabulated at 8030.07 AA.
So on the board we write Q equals 7.97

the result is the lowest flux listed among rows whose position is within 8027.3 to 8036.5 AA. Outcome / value 7.86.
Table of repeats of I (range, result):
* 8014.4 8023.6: 8.21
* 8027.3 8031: 7.91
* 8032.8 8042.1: 8.45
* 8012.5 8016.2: 8.33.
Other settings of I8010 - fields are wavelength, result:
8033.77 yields 8.29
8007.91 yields 8.03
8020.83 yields 8.13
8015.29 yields 8.36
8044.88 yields 8.49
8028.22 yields 7.86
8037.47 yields 8.49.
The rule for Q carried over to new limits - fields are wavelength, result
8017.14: 8.34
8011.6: 8.21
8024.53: 7.86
